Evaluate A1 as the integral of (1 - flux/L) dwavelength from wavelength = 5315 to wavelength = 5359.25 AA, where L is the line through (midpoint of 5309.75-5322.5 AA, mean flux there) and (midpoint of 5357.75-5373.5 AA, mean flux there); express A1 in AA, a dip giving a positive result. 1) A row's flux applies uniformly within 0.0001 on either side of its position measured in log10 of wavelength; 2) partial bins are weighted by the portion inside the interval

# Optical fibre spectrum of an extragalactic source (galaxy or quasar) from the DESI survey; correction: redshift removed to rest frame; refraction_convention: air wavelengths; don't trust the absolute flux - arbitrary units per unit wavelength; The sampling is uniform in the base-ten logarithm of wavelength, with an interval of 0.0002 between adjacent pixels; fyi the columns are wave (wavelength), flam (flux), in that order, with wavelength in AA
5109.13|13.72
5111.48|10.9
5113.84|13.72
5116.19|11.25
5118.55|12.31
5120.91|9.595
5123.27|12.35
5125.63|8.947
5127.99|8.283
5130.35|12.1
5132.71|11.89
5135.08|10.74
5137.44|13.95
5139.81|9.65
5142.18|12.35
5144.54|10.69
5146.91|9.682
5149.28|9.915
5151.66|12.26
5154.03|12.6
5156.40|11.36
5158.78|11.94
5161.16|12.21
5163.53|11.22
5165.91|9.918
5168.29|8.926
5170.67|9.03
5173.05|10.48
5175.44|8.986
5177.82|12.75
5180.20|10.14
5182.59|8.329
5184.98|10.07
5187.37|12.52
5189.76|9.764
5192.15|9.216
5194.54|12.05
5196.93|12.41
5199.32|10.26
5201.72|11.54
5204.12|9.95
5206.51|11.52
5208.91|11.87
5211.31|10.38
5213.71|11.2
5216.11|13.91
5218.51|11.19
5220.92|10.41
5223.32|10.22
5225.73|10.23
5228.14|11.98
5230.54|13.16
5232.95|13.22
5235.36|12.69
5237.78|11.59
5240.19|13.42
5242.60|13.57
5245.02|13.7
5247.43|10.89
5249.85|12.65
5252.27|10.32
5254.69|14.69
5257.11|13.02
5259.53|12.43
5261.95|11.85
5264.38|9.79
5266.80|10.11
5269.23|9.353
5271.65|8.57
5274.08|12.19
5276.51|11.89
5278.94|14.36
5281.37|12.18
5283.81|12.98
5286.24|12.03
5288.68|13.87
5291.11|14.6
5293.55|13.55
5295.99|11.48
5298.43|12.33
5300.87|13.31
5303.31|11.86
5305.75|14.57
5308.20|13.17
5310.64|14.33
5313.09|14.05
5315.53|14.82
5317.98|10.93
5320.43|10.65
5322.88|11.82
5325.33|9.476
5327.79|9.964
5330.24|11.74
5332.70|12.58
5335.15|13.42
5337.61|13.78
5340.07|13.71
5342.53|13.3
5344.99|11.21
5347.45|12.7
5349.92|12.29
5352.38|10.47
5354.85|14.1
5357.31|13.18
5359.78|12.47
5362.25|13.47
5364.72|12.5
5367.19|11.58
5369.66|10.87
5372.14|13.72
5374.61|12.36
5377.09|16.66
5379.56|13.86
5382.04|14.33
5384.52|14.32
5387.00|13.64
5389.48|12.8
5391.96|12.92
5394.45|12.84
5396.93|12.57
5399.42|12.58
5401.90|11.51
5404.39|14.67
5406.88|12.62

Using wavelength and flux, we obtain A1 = 1.7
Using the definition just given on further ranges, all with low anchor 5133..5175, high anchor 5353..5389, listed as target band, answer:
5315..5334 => 2.1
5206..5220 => -0.1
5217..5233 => 0.4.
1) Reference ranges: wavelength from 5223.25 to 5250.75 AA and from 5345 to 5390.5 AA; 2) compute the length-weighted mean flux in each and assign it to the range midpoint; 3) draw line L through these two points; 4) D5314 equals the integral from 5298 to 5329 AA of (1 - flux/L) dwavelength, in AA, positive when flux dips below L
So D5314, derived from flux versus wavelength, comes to 0.82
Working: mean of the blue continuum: 12.4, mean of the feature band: 12.4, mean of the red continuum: 13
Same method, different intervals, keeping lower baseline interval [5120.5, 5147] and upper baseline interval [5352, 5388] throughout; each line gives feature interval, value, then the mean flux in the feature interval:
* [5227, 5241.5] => -0.94 AA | 12.7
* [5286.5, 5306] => -0.87 AA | 13.1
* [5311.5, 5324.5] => 0.31 AA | 12.4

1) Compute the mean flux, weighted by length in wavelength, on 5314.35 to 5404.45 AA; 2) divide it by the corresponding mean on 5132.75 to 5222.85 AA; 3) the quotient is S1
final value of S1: 1.16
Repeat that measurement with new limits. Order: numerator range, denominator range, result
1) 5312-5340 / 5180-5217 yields 1.11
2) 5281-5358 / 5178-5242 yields 1.12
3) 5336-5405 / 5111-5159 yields 1.16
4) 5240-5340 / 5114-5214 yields 1.13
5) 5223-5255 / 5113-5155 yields 1.10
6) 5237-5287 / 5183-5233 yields 1.07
